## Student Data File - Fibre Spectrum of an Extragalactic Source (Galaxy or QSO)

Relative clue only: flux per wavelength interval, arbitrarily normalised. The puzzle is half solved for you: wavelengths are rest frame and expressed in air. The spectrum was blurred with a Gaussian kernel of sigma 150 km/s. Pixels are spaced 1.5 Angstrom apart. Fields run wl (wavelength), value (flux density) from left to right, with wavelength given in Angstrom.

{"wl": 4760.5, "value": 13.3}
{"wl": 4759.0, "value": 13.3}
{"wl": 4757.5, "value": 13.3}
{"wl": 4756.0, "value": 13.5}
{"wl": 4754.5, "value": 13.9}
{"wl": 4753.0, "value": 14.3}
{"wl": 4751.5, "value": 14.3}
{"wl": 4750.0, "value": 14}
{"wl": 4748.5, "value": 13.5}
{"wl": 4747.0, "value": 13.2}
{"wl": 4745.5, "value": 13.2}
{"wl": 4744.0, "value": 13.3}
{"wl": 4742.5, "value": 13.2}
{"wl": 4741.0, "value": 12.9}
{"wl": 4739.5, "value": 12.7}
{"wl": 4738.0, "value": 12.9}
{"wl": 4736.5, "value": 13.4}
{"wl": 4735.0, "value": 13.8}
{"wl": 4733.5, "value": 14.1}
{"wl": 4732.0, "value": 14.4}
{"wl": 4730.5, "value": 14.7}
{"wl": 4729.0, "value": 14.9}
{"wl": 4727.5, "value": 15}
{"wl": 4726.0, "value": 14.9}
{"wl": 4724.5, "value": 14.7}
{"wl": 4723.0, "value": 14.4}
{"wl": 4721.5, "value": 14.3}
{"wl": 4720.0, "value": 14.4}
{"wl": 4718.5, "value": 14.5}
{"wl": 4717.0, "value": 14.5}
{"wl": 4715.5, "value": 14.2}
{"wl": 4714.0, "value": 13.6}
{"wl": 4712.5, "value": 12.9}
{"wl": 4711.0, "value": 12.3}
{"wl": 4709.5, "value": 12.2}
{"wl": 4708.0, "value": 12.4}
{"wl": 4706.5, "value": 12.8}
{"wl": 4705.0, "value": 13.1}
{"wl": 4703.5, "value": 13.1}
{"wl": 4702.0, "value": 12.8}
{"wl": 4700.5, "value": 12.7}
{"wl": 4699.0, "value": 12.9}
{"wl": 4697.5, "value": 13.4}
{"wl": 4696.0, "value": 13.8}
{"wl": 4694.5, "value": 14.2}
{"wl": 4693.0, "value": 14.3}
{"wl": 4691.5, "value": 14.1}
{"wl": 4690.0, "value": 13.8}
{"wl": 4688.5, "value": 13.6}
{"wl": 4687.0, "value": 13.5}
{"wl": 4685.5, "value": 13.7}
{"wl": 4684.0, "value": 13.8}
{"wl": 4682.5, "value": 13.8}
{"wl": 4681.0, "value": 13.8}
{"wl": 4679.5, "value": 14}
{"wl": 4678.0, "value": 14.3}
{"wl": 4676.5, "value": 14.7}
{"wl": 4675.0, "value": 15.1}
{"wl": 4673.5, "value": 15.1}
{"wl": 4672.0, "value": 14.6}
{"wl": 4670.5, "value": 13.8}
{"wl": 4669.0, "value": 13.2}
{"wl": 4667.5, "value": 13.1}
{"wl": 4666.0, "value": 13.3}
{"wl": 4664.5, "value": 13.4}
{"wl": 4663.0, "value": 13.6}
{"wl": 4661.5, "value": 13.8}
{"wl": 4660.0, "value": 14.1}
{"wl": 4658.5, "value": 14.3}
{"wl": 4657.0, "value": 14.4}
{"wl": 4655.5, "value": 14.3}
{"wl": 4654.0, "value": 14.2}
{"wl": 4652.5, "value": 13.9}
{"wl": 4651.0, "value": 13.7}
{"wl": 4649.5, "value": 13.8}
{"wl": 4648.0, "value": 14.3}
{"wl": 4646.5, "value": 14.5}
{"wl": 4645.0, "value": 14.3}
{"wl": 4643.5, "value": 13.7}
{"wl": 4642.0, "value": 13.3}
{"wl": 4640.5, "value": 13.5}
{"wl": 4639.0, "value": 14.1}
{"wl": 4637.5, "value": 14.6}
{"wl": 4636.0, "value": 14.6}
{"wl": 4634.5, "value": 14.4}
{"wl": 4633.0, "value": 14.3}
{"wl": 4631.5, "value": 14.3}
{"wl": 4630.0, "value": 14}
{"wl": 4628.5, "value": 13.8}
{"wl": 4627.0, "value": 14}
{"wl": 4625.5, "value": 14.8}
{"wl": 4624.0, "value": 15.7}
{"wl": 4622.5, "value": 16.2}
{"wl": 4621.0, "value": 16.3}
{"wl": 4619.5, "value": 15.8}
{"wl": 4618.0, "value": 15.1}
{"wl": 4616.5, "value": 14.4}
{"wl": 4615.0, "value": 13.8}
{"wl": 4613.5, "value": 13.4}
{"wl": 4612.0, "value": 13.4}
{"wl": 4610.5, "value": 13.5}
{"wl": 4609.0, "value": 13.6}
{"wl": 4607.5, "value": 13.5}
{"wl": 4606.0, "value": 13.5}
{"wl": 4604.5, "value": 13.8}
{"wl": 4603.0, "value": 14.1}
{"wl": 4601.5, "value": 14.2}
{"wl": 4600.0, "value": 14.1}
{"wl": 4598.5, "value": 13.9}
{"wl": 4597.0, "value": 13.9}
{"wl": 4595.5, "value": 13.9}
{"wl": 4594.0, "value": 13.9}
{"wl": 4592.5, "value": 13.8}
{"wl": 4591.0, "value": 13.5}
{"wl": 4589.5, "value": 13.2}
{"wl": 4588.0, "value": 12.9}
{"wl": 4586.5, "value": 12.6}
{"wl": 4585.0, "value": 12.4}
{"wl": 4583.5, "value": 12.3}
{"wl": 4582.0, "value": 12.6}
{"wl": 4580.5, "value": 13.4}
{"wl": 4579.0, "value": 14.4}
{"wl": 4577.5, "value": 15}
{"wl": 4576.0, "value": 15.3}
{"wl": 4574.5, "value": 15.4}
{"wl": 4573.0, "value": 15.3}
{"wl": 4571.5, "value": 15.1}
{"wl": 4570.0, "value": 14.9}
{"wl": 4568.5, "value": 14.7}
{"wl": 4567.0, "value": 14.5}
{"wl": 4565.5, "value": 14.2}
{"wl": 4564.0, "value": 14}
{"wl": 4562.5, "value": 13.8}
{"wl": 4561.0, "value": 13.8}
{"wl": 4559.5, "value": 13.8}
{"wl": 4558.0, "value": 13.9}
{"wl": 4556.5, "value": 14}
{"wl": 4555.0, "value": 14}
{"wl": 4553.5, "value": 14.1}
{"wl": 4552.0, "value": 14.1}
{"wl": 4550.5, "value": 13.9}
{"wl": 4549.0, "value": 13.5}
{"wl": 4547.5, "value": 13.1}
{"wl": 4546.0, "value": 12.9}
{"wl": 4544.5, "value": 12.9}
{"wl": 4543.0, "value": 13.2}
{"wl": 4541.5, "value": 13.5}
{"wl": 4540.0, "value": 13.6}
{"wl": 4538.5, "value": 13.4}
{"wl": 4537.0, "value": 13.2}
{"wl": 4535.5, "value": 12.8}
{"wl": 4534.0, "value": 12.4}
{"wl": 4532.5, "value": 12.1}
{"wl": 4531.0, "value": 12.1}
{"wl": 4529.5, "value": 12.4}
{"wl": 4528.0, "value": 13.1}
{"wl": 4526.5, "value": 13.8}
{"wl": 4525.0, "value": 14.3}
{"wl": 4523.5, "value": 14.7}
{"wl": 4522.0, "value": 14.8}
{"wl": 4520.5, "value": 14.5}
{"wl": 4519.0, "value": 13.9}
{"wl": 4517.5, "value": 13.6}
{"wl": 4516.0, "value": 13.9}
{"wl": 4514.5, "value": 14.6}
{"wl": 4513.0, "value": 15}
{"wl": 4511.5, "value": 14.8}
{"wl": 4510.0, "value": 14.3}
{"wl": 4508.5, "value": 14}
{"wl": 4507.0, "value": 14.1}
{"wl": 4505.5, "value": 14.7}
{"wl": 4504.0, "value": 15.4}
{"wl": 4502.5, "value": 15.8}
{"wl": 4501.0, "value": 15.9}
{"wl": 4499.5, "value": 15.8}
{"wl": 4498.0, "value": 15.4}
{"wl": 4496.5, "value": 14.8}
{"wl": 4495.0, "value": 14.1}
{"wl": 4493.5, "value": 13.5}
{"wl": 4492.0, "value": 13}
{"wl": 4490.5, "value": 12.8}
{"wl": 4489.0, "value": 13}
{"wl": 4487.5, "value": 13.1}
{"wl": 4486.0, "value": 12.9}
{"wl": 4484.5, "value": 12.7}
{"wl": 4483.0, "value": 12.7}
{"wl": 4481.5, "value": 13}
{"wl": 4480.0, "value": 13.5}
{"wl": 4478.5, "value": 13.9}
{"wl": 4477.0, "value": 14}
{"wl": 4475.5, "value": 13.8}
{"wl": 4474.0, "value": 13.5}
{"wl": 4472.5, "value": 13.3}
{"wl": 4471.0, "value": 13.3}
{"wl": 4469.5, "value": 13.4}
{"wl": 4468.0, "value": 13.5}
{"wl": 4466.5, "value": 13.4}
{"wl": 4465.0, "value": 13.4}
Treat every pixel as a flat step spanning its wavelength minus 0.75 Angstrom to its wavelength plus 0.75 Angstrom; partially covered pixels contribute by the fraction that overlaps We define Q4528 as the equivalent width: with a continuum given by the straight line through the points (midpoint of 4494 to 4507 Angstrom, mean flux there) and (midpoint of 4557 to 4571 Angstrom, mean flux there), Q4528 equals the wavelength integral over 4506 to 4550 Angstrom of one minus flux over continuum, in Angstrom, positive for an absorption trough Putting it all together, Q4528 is 3.35 Angstrom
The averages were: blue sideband 15.1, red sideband 14.2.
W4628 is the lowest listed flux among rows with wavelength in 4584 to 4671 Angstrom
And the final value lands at 12.4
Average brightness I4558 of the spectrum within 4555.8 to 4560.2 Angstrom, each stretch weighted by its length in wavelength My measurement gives 13.9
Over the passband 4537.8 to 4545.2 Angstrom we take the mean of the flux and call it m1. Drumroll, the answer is 13.3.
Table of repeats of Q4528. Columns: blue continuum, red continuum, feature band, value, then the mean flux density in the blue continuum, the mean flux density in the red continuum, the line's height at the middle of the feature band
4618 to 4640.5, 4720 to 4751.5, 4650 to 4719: 2.9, 14.7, 13.9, 14.3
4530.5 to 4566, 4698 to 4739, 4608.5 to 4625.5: -1.4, 13.4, 13.7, 13.5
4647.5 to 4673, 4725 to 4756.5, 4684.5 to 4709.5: 0.9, 13.9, 13.8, 13.9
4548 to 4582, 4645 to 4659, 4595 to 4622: 0.1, 14.3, 14.2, 14.2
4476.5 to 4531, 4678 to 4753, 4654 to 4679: -0.6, 14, 13.7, 13.8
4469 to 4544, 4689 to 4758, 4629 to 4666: -0.9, 13.8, 13.7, 13.7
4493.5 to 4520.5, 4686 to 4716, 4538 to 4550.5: 1.0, 14.7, 13.3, 14.4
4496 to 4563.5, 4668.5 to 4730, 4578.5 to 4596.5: 0.9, 13.9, 13.8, 13.9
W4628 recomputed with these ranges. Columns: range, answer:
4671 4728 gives 12.2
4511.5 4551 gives 12.1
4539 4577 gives 12.9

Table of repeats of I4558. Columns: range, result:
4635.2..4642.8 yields 14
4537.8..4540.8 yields 13.5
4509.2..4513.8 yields 14.7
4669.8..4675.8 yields 14.7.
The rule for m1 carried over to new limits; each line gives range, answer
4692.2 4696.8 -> 14.1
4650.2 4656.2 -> 14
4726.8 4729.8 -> 14.9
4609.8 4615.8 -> 13.5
